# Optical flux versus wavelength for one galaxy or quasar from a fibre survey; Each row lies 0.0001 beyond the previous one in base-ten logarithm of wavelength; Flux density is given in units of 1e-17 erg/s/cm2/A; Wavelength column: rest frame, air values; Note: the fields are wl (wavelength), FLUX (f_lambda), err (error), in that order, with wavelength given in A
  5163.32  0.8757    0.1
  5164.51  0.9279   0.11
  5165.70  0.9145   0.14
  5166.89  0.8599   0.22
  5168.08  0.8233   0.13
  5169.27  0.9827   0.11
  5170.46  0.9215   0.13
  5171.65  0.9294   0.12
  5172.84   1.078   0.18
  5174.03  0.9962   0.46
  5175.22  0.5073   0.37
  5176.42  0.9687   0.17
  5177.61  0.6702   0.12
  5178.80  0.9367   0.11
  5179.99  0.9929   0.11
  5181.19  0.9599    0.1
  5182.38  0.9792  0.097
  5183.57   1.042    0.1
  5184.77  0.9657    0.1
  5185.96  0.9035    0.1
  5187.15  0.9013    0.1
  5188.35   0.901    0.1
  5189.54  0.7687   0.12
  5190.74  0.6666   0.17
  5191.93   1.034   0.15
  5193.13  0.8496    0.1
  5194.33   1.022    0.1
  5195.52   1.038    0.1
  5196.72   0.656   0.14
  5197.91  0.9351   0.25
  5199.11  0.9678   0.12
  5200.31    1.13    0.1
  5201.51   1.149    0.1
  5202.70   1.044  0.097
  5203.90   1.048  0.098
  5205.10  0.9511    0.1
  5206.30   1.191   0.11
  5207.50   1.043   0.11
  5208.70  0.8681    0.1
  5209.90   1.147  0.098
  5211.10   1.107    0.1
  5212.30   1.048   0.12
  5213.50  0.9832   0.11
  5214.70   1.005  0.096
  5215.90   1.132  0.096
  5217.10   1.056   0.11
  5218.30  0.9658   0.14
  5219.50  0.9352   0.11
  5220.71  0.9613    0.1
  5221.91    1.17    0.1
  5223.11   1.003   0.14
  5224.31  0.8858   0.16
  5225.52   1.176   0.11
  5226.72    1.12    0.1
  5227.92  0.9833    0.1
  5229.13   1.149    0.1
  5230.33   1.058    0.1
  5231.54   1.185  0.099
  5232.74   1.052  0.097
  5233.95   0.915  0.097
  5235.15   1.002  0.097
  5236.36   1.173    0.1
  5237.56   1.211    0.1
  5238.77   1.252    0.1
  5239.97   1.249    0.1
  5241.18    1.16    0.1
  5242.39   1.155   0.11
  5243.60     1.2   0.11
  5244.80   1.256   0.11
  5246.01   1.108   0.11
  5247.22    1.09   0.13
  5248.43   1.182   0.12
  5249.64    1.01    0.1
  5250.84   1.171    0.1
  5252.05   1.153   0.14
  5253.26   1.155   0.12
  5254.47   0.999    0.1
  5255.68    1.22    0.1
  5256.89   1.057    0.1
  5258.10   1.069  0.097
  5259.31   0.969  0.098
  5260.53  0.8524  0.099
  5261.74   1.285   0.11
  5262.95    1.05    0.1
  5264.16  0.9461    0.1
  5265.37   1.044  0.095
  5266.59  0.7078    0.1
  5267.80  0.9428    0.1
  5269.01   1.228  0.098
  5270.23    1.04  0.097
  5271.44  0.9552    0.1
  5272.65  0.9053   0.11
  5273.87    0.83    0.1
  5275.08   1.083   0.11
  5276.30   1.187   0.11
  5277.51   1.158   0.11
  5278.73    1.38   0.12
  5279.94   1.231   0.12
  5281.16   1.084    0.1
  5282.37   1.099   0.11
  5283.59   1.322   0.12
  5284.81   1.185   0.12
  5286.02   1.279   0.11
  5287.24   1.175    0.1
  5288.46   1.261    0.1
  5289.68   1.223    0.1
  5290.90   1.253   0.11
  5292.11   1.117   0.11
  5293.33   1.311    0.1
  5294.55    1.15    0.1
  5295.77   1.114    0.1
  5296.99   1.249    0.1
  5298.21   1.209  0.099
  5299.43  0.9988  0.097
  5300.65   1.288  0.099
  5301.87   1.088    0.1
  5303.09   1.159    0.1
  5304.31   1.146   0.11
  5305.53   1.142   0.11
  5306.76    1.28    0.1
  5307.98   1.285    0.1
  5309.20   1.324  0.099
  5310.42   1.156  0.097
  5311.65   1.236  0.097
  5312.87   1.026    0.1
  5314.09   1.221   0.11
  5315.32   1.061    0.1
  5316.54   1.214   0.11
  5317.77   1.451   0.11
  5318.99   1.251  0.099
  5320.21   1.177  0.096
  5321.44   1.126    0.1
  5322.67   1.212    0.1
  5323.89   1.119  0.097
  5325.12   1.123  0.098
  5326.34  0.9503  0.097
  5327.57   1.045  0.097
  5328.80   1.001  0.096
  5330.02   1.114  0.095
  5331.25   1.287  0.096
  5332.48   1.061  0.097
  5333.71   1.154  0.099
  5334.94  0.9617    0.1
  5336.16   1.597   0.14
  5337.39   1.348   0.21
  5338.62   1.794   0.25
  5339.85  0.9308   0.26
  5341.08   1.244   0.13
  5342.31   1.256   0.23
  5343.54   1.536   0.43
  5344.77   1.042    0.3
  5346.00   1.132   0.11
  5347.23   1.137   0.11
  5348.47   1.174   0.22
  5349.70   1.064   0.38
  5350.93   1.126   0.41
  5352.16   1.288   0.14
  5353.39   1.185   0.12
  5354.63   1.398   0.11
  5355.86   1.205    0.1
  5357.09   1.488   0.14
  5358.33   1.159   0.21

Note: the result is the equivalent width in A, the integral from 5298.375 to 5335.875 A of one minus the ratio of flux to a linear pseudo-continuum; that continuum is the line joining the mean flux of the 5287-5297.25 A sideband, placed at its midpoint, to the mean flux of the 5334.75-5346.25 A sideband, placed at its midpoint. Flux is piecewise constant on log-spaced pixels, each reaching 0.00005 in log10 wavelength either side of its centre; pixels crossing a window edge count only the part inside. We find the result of 2.8 A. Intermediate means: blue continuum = 1.21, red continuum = 1.3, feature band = 1.16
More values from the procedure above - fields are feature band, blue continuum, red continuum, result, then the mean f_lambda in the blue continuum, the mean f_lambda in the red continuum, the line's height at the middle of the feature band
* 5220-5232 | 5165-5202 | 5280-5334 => -0.7 A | 0.917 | 1.18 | 1.01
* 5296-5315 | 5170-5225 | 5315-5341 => -0.5 A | 0.966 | 1.19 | 1.15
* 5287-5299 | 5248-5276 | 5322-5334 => -1.5 A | 1.04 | 1.11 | 1.07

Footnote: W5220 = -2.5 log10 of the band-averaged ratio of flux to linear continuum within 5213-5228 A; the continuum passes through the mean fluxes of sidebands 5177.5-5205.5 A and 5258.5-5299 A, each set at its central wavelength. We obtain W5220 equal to -0.03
